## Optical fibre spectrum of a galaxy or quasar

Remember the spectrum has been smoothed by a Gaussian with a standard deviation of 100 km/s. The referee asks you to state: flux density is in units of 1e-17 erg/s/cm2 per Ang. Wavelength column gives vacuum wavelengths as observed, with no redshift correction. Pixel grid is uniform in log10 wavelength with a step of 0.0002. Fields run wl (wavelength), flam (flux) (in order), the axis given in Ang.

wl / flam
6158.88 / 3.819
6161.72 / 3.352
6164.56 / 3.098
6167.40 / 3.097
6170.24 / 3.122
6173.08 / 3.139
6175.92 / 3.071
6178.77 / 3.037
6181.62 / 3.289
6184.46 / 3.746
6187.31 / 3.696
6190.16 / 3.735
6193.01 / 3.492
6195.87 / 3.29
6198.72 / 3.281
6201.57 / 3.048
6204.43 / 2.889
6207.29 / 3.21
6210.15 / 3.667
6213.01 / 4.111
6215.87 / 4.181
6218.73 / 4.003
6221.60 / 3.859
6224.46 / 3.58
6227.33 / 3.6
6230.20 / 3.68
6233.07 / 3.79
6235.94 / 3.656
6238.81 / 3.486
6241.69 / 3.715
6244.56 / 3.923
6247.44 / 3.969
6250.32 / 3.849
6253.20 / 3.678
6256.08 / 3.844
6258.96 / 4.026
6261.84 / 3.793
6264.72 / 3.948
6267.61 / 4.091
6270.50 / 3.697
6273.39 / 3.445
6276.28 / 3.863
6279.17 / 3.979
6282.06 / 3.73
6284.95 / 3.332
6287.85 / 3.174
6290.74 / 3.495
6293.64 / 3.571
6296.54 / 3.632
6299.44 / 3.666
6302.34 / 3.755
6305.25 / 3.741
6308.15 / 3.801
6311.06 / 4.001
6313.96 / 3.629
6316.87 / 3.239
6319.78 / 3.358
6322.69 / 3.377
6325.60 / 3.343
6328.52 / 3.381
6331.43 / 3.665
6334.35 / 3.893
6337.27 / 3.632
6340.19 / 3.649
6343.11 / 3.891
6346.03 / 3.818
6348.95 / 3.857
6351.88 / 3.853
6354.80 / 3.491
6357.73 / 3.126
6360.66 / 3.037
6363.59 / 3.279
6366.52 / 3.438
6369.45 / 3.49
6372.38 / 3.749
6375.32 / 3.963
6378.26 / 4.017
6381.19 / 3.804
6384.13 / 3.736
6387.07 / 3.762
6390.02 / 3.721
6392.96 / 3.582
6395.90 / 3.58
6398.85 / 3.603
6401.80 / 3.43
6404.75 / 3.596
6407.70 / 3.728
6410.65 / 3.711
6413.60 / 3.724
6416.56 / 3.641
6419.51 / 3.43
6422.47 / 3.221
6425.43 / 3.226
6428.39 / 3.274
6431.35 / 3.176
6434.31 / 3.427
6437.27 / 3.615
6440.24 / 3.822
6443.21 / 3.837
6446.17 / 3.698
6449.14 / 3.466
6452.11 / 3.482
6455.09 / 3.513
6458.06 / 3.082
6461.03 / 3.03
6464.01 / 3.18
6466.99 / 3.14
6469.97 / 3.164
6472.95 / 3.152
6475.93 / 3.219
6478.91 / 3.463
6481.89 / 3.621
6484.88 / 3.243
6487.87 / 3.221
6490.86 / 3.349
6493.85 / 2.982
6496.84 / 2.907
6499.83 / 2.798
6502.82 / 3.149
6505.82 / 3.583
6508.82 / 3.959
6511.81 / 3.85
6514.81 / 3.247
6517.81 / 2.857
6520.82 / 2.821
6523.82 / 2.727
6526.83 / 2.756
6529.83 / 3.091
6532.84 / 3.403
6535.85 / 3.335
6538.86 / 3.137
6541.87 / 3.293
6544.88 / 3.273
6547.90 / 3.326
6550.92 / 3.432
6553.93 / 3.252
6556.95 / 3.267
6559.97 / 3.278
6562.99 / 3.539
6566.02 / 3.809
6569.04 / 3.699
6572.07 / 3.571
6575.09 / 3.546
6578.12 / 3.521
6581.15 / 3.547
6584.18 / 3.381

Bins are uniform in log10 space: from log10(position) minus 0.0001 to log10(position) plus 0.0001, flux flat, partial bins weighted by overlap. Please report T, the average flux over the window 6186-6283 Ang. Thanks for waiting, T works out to 3.7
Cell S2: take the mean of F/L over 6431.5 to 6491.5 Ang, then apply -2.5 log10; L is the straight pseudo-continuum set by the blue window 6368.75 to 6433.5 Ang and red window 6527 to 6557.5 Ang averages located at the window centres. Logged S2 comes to 0.023 mag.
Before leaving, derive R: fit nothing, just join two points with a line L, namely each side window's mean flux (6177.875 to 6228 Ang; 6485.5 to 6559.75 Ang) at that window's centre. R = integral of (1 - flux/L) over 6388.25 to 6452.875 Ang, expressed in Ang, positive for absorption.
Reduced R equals -4.5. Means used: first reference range 3.54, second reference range 3.21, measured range 3.55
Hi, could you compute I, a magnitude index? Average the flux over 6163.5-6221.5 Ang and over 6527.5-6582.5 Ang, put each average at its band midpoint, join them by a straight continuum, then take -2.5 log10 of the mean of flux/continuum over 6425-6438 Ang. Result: 0.02 mag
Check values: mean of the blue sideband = 3.42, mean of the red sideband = 3.4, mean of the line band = 3.34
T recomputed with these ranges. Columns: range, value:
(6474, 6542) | 3.22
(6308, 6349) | 3.62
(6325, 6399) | 3.63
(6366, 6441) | 3.59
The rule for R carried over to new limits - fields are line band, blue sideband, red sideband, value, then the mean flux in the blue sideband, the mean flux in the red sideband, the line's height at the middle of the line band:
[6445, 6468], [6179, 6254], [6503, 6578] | 0.59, 3.62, 3.34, 3.41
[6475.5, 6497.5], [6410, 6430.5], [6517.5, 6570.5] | 0.48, 3.44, 3.25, 3.34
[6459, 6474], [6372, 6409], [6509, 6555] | 1.35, 3.71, 3.21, 3.44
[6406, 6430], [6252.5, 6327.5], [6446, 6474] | -0.89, 3.66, 3.27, 3.37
